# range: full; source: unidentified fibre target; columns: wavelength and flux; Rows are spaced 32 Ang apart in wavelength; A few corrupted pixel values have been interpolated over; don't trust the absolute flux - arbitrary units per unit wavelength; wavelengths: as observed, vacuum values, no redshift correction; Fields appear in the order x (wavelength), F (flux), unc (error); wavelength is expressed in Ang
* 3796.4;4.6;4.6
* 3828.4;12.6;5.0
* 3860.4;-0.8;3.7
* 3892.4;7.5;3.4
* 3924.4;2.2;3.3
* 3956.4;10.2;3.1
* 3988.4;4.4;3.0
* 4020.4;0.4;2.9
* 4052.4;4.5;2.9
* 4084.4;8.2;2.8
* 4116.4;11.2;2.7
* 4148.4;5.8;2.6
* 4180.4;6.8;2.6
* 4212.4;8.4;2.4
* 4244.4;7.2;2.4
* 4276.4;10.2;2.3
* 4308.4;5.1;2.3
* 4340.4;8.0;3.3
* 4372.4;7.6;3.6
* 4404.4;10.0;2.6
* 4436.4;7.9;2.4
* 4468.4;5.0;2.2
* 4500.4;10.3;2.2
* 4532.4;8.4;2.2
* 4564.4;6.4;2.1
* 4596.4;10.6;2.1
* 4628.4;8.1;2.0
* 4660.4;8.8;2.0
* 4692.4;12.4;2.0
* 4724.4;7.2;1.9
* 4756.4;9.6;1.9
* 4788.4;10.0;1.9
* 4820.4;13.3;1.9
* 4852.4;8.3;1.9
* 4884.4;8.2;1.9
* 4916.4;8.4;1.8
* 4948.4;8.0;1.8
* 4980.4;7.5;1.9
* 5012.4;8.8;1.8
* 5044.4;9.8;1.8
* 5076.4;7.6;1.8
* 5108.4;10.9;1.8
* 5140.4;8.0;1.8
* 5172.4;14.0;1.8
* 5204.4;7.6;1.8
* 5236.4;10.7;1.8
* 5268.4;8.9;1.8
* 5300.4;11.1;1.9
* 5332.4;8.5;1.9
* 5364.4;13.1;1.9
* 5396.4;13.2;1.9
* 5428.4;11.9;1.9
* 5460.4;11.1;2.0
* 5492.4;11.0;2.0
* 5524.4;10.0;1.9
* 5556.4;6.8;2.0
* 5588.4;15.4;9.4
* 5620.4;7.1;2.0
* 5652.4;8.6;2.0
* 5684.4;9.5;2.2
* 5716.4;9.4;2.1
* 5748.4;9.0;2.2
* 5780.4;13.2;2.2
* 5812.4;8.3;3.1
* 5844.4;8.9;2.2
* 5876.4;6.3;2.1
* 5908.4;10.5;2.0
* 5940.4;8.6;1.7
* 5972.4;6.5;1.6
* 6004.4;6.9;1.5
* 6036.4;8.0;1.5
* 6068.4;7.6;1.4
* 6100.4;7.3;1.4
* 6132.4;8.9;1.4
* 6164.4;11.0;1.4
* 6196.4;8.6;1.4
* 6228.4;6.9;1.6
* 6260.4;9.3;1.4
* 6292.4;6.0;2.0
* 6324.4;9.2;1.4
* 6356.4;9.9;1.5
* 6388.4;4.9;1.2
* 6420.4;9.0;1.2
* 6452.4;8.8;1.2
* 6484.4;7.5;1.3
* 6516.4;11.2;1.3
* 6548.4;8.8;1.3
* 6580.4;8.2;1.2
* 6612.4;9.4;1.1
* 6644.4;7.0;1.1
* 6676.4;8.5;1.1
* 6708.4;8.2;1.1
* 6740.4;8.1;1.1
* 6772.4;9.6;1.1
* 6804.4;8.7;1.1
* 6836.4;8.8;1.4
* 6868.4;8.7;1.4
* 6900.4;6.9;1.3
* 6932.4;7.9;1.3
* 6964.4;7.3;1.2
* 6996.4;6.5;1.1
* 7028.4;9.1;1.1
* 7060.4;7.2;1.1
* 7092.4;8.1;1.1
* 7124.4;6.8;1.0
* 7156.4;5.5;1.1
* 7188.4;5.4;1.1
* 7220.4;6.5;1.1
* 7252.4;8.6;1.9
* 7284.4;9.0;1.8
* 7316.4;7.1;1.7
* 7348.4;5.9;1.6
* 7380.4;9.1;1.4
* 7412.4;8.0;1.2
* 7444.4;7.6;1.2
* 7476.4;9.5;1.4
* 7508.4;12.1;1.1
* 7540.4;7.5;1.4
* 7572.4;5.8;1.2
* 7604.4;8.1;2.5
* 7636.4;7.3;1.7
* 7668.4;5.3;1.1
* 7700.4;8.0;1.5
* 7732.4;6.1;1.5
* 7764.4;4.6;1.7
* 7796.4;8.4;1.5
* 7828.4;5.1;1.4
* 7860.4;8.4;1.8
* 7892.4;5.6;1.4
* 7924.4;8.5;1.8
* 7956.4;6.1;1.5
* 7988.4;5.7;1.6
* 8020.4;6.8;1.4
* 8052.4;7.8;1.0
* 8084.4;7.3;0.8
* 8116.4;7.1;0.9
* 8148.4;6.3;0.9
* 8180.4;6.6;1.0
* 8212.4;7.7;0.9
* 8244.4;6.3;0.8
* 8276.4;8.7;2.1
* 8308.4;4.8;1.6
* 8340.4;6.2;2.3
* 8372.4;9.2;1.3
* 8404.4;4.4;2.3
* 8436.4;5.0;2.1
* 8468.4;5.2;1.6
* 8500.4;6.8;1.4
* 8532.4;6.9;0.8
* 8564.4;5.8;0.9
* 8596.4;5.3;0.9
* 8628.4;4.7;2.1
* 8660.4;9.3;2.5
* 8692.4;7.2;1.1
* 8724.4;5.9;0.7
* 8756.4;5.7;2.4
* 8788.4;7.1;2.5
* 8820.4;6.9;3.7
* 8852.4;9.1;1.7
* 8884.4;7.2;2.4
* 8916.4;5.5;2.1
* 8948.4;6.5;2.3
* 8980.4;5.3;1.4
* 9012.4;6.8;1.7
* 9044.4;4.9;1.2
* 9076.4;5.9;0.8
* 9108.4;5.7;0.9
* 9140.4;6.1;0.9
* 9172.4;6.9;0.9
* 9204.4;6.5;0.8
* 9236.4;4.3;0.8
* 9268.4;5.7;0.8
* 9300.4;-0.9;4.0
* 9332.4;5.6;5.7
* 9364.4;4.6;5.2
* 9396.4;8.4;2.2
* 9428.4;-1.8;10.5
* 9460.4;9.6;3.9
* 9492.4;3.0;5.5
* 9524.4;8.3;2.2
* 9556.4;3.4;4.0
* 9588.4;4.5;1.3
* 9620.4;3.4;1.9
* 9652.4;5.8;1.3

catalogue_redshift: 0.145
